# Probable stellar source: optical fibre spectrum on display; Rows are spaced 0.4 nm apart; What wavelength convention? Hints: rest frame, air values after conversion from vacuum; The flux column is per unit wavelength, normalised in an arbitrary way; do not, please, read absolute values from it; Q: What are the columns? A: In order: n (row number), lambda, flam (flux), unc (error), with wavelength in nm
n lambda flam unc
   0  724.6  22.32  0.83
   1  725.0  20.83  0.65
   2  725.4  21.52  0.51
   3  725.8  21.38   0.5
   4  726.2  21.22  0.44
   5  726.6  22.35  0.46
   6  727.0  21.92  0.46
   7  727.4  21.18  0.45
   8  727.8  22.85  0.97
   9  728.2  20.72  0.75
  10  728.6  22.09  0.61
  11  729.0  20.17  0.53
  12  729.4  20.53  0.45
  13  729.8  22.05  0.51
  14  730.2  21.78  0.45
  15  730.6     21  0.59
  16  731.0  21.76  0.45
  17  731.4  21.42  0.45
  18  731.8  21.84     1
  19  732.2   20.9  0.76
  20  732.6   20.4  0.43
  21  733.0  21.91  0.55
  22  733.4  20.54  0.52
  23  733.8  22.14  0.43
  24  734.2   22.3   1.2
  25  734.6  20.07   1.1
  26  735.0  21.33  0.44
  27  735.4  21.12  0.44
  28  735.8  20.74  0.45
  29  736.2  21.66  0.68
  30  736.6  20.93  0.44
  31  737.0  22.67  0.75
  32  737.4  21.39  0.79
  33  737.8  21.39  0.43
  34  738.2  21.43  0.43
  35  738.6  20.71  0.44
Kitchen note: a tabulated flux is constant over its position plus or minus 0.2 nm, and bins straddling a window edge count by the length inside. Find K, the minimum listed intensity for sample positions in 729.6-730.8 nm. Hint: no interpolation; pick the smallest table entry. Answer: 21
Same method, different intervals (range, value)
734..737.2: 20.07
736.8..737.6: 21.39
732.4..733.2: 20.4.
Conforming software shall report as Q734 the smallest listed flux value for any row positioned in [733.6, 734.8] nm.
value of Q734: 20.07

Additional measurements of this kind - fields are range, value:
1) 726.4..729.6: 20.17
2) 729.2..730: 20.53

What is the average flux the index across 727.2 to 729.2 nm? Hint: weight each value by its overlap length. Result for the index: 21.4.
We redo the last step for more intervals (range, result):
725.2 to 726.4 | 21.4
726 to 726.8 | 21.8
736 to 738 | 21.6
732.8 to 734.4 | 21.7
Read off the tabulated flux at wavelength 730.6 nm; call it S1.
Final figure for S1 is 21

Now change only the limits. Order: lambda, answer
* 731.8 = 21.84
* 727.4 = 21.18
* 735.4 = 21.12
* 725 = 20.83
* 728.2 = 20.72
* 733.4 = 20.54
